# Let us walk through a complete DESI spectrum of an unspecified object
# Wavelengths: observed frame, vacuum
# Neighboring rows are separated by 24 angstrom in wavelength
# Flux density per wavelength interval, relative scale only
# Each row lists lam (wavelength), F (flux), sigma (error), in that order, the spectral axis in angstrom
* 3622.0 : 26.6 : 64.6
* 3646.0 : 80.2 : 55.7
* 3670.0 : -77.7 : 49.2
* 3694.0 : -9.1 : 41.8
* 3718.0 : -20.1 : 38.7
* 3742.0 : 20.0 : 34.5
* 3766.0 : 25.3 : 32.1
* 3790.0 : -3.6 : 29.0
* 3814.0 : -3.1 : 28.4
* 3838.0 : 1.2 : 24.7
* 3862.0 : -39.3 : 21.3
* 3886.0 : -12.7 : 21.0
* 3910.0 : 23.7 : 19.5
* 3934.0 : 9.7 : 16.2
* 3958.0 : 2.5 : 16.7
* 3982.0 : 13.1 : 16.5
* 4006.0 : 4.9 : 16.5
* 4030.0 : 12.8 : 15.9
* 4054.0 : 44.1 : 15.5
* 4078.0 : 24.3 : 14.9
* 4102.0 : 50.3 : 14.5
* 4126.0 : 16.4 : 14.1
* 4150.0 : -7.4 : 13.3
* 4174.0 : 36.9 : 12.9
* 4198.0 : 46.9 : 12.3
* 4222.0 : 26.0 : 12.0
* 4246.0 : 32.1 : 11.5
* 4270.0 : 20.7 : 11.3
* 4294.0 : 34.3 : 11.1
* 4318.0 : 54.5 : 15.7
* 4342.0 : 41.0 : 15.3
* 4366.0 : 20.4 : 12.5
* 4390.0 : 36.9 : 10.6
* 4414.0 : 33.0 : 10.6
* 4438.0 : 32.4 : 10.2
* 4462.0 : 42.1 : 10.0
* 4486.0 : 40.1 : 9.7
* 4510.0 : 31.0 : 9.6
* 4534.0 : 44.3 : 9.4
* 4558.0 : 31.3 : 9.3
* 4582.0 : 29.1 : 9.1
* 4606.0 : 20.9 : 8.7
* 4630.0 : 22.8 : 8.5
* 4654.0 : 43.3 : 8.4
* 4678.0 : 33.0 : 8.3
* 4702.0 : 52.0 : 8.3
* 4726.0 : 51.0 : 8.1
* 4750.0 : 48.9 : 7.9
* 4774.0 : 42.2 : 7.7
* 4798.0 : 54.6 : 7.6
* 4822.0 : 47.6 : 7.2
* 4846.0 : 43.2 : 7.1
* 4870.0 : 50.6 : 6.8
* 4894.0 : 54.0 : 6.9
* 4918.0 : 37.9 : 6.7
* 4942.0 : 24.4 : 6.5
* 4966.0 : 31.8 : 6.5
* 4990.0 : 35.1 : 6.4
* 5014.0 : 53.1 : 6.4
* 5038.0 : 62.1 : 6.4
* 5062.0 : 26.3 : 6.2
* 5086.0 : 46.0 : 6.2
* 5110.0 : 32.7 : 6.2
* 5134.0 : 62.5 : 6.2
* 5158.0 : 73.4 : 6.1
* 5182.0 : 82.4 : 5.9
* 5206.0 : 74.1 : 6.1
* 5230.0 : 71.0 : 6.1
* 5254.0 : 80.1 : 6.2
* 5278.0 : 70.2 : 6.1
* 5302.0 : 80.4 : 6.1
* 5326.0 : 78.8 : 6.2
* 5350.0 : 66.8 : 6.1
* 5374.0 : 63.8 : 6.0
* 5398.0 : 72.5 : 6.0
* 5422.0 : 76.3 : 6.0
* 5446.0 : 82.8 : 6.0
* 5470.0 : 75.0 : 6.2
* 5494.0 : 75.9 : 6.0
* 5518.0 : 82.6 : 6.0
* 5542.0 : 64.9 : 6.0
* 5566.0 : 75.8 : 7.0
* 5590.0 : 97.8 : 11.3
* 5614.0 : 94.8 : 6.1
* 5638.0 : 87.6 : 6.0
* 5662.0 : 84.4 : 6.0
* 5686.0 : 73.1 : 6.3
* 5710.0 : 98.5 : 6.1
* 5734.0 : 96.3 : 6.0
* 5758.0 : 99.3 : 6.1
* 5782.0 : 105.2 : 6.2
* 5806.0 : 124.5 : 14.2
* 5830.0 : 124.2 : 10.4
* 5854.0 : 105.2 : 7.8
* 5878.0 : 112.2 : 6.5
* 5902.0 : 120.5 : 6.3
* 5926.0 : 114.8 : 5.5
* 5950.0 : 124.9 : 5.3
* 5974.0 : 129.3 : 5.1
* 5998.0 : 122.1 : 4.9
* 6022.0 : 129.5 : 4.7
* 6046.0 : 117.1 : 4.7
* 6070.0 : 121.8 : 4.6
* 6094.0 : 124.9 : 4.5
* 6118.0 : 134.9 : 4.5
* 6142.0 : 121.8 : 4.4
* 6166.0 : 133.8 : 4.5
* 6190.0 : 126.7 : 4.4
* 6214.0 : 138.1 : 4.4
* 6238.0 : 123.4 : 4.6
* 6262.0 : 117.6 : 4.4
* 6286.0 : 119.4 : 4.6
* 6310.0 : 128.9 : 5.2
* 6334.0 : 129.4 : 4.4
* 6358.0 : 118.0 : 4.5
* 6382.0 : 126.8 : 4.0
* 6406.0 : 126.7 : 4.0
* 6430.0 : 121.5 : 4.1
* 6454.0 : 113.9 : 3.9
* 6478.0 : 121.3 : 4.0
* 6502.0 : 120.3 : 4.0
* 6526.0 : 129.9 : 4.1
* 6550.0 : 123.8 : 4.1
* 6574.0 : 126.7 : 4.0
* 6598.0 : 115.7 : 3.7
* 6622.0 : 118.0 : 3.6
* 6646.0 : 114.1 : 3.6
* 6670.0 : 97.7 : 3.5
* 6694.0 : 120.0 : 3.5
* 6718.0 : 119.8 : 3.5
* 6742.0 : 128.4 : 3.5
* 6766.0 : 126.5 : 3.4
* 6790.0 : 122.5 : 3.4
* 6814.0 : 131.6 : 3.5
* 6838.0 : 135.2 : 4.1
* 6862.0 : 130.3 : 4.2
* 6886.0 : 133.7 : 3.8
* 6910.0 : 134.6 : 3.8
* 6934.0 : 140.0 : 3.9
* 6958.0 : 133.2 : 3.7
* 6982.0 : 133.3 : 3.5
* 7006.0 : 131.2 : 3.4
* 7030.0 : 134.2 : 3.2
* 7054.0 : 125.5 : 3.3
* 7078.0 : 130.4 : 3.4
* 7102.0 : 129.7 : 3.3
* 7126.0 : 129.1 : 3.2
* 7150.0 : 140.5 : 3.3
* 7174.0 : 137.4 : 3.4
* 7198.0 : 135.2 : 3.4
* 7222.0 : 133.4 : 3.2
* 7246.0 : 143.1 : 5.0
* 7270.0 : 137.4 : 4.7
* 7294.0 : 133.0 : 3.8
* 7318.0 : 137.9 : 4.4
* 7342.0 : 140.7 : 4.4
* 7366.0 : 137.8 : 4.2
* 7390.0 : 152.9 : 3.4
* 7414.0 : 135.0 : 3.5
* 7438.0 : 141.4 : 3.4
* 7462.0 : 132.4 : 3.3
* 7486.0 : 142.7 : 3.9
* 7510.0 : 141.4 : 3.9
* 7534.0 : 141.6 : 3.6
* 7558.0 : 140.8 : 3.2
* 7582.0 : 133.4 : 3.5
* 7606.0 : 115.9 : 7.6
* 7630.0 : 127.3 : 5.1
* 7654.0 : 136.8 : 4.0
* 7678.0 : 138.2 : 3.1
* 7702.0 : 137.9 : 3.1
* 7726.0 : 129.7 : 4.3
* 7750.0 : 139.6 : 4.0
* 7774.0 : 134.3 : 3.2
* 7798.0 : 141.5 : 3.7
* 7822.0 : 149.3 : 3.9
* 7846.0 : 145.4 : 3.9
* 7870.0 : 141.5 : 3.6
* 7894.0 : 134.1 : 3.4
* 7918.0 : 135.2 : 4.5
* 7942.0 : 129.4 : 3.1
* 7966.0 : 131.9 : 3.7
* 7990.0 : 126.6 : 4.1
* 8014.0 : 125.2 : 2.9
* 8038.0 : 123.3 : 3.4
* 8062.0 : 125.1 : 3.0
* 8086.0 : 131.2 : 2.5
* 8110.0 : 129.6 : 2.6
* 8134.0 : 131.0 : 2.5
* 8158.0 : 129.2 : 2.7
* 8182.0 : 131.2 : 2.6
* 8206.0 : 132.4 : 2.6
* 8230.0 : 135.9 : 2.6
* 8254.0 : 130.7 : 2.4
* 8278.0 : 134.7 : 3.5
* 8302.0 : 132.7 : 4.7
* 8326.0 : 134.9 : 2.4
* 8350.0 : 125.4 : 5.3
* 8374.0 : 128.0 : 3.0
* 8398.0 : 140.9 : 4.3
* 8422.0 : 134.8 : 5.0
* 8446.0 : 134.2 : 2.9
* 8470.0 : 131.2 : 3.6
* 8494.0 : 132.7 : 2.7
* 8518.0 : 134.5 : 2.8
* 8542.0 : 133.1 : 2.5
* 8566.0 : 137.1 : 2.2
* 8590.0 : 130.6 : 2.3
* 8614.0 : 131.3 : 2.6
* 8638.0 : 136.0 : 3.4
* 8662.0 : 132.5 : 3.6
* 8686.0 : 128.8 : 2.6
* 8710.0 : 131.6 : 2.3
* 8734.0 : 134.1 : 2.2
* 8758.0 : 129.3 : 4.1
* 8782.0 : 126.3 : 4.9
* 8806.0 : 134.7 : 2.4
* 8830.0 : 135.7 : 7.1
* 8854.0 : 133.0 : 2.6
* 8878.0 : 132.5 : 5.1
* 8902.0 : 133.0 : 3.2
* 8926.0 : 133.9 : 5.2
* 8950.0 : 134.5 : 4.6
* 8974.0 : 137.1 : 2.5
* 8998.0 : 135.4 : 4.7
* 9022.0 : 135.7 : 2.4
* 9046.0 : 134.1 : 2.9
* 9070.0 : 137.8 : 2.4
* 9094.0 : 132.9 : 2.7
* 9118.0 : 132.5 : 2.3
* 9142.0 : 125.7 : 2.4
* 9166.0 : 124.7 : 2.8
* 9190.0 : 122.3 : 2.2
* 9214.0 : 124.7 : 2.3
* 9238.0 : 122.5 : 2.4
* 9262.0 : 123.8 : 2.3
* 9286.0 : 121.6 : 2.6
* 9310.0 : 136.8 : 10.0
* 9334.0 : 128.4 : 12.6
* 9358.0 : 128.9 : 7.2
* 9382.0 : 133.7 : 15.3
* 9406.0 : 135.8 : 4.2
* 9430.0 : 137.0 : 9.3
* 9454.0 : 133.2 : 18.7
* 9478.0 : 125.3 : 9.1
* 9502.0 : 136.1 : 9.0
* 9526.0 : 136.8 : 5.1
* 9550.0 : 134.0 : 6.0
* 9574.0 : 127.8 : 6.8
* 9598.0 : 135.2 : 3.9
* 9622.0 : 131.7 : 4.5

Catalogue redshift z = 0.288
